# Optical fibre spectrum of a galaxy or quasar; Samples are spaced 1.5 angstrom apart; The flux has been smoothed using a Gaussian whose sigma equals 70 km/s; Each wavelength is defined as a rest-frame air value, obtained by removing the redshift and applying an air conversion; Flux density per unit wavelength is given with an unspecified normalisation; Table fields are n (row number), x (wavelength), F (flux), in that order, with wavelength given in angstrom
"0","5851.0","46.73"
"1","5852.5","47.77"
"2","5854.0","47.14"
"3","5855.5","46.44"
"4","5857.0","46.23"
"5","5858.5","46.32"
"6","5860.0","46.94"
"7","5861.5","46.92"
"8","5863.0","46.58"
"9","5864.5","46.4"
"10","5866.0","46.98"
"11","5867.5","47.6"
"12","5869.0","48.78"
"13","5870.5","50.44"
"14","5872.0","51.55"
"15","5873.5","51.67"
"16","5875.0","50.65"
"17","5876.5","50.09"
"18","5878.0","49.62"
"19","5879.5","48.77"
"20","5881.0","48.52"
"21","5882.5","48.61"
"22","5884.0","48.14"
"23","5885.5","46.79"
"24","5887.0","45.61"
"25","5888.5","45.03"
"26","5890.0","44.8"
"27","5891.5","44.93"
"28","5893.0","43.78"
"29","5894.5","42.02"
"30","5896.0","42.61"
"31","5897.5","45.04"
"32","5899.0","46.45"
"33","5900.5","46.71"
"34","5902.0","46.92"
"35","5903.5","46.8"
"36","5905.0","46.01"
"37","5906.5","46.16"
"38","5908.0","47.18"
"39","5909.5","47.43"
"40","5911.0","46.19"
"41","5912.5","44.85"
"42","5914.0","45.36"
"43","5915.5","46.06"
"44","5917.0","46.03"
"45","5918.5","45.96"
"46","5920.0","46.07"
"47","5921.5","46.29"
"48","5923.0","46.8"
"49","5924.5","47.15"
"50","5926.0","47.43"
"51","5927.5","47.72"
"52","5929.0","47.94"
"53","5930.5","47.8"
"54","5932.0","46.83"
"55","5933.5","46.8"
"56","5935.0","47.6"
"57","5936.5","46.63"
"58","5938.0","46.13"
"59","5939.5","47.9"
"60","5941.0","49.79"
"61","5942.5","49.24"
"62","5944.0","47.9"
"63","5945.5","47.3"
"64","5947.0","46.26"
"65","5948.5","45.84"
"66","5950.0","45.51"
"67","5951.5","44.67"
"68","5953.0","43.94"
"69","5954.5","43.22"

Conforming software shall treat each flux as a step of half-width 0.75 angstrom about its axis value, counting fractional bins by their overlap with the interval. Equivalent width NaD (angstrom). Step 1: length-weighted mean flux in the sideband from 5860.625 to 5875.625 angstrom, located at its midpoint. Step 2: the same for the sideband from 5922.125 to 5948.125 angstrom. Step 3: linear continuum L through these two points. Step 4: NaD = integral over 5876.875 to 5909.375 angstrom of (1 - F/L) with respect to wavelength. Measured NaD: 1.3 angstrom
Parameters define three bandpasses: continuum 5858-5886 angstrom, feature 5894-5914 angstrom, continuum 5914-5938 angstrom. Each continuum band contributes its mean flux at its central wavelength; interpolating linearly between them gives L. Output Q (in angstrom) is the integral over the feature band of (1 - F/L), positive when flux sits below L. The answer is 0.7 angstrom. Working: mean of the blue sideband 48.5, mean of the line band 45.8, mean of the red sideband 46.8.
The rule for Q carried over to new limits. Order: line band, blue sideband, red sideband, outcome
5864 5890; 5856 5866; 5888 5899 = -1.7 angstrom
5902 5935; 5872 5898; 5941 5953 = 0.1 angstrom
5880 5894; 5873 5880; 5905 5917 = 0.8 angstrom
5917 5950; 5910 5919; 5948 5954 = -1.3 angstrom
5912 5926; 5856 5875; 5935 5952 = 0.4 angstrom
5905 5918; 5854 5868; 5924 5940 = 0.3 angstrom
